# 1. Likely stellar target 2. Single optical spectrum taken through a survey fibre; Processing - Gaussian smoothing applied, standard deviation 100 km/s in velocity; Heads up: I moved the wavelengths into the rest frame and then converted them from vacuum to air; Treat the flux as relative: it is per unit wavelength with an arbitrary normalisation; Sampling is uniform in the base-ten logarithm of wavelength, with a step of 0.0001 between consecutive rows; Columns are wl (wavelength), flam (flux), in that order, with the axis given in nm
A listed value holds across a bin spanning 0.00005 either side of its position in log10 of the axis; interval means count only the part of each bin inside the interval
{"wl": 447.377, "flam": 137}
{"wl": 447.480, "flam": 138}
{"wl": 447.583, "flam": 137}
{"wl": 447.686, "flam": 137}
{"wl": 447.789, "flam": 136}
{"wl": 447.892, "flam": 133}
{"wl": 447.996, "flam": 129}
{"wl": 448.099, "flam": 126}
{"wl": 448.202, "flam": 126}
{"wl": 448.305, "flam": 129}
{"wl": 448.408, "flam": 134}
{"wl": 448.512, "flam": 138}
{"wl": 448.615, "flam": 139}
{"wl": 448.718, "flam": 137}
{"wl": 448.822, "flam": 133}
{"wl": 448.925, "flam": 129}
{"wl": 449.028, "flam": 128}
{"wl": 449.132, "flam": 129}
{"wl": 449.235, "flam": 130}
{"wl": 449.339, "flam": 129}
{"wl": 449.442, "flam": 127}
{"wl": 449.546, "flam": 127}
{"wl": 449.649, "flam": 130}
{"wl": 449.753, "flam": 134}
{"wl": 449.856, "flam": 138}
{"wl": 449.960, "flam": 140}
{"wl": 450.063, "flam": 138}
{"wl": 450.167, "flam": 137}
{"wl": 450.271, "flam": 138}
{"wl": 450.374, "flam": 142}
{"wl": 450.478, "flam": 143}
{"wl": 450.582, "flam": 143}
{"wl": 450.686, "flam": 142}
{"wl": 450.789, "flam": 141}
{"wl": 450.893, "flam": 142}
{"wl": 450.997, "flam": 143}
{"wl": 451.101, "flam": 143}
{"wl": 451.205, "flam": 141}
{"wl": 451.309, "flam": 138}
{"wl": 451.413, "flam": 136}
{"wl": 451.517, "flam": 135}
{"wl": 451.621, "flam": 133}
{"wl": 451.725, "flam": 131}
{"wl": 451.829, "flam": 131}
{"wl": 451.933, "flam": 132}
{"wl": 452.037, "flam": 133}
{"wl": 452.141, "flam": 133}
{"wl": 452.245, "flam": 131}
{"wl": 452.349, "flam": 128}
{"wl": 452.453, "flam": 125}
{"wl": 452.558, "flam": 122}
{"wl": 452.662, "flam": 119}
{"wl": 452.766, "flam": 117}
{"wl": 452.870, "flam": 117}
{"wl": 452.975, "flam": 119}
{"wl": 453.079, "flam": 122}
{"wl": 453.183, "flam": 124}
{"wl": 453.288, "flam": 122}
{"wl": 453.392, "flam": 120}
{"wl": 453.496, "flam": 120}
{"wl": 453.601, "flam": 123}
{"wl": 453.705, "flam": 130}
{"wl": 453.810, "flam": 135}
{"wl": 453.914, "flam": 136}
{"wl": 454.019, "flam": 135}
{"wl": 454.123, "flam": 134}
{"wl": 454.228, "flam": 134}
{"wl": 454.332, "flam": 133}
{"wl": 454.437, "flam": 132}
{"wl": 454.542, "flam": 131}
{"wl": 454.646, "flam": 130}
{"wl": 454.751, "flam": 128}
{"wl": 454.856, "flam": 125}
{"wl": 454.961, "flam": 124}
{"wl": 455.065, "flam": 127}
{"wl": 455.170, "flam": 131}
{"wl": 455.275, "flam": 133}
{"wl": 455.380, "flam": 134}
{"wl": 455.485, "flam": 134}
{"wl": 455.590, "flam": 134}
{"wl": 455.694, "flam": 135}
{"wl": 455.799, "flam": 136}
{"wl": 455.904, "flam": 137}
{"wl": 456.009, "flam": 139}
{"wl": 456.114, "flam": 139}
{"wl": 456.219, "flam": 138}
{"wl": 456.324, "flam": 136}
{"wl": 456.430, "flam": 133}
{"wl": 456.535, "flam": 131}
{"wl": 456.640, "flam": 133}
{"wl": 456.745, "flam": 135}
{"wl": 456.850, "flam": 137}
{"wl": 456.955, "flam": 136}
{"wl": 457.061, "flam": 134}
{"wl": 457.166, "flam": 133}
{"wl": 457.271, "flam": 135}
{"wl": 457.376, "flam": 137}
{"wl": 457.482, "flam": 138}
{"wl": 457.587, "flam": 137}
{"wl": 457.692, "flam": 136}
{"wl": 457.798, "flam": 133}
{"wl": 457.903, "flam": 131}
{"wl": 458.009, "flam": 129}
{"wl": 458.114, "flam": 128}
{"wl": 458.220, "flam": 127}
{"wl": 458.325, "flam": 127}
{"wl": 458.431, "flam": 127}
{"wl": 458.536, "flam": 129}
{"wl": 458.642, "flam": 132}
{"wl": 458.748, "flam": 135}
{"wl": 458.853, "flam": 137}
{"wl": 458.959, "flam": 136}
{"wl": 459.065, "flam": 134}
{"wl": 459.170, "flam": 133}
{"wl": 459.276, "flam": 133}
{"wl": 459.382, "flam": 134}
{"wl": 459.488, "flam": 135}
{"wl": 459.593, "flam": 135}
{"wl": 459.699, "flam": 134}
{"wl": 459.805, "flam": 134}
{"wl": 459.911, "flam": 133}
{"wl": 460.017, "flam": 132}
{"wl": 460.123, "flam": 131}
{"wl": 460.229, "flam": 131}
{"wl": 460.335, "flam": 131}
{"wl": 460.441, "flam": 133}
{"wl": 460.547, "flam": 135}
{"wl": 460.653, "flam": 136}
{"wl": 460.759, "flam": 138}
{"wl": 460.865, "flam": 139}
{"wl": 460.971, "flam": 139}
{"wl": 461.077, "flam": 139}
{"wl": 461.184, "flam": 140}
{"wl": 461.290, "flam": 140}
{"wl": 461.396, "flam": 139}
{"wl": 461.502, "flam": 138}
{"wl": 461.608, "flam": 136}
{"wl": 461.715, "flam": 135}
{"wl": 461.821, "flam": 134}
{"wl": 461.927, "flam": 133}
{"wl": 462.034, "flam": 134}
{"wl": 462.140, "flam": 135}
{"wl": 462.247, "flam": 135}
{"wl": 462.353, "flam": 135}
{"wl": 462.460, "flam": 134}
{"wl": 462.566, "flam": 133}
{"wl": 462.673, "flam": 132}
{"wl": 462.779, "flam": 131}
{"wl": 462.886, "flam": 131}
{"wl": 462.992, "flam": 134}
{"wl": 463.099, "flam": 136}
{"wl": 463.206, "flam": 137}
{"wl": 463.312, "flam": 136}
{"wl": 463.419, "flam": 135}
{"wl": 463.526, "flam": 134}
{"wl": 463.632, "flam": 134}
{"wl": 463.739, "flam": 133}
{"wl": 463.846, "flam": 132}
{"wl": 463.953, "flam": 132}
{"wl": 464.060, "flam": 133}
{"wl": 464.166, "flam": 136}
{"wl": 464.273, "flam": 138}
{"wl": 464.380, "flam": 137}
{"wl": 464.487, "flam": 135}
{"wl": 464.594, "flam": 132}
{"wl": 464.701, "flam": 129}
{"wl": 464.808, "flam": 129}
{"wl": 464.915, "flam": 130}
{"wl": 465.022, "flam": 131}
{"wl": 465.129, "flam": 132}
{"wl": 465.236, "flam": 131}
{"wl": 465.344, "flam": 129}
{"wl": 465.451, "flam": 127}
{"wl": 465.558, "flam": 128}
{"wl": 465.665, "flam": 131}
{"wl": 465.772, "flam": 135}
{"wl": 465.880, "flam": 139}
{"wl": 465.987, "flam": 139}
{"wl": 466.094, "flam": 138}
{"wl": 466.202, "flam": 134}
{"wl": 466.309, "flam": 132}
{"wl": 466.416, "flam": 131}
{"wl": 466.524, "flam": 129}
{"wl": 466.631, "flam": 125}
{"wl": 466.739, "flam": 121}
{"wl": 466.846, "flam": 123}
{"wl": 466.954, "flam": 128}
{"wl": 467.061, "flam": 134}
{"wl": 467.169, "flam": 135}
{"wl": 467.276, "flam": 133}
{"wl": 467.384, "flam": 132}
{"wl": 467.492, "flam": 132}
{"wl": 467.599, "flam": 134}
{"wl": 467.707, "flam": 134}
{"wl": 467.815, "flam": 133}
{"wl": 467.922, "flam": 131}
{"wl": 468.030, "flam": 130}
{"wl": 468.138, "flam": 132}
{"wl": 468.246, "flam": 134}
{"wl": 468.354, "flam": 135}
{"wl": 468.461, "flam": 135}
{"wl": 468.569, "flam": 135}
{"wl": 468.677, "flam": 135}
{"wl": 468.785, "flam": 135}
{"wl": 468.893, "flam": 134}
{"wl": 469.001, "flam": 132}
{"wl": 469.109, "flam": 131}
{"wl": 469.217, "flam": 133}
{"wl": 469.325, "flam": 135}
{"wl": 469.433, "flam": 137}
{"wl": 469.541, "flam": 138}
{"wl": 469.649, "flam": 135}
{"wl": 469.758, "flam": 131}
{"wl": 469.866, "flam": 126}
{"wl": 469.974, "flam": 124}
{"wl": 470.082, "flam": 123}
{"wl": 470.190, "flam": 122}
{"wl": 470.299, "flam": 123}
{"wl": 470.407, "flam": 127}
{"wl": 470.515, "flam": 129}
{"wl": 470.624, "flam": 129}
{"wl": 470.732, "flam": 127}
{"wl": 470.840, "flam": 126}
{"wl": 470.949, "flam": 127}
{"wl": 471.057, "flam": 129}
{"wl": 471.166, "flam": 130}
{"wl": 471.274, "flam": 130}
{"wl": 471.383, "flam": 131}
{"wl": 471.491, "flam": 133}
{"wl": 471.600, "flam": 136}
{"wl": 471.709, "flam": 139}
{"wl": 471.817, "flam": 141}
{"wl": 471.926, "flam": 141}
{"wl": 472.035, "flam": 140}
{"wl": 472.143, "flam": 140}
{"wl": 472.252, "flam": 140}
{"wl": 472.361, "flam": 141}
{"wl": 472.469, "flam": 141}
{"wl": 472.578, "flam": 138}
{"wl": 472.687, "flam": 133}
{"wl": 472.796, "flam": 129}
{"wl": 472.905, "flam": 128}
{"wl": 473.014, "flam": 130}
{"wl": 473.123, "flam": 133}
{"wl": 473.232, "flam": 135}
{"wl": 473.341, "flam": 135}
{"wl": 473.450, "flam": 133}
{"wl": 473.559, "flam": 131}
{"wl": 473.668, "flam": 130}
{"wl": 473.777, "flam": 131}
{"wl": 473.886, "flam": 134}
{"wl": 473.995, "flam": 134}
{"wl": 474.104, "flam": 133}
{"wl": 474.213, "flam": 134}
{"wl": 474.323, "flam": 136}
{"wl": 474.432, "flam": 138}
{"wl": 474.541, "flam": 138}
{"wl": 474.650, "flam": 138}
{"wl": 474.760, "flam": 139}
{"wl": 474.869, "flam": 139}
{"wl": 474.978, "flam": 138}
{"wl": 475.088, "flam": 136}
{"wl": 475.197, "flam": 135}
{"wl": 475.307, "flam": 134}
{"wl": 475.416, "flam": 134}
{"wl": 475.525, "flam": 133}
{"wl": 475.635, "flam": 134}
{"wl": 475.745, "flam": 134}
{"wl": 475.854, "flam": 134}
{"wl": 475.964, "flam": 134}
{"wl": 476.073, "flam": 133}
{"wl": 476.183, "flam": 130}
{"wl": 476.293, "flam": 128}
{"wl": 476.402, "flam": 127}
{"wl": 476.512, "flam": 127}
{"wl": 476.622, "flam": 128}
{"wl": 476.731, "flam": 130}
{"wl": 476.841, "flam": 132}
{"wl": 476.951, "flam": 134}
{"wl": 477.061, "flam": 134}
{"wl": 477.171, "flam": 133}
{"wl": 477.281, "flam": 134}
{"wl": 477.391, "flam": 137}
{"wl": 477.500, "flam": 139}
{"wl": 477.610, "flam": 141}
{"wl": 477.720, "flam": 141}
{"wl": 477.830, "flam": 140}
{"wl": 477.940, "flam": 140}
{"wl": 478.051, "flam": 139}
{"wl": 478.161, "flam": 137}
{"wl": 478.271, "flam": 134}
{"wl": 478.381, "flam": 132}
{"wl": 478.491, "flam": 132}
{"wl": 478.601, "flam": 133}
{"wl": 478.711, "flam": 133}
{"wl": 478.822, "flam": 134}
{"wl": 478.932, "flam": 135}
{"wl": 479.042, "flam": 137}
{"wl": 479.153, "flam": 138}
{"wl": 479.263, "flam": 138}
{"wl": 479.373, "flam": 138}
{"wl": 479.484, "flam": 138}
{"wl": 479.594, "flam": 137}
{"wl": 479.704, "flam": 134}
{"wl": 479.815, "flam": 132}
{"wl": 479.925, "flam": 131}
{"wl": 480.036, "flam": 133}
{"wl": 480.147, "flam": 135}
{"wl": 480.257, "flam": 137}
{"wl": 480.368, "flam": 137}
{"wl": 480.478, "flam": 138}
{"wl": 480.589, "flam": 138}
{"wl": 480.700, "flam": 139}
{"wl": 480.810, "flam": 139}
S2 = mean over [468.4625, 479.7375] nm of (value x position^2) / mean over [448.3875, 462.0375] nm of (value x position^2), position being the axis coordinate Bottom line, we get 1.1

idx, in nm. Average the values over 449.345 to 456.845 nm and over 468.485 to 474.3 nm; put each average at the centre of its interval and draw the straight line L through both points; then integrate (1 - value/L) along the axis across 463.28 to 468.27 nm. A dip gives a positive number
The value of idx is 0.01 nm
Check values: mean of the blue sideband 132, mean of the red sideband 133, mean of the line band 132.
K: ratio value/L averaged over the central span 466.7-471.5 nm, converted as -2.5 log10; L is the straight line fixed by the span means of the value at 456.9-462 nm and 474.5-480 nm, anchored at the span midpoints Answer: 0.03 mag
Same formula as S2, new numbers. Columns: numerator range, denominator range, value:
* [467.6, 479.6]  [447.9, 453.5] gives 1.12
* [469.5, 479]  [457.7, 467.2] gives 1.05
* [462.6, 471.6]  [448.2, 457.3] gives 1.06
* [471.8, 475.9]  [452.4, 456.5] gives 1.14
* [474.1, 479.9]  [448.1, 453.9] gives 1.15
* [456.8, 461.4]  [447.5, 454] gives 1.05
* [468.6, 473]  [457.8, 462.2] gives 1.04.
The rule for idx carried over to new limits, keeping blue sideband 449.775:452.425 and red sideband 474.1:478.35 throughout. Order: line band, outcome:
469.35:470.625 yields 0.06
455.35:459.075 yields 0.07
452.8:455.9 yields 0.18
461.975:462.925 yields 0.02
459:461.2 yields 0.03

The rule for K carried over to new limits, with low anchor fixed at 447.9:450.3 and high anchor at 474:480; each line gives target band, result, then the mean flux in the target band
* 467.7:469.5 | 0.00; 134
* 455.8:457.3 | -0.02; 135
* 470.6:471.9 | 0.02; 132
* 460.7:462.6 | -0.02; 136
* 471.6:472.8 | -0.03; 139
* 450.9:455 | 0.03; 129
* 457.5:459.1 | 0.01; 132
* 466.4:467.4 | 0.04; 129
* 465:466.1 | 0.01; 133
